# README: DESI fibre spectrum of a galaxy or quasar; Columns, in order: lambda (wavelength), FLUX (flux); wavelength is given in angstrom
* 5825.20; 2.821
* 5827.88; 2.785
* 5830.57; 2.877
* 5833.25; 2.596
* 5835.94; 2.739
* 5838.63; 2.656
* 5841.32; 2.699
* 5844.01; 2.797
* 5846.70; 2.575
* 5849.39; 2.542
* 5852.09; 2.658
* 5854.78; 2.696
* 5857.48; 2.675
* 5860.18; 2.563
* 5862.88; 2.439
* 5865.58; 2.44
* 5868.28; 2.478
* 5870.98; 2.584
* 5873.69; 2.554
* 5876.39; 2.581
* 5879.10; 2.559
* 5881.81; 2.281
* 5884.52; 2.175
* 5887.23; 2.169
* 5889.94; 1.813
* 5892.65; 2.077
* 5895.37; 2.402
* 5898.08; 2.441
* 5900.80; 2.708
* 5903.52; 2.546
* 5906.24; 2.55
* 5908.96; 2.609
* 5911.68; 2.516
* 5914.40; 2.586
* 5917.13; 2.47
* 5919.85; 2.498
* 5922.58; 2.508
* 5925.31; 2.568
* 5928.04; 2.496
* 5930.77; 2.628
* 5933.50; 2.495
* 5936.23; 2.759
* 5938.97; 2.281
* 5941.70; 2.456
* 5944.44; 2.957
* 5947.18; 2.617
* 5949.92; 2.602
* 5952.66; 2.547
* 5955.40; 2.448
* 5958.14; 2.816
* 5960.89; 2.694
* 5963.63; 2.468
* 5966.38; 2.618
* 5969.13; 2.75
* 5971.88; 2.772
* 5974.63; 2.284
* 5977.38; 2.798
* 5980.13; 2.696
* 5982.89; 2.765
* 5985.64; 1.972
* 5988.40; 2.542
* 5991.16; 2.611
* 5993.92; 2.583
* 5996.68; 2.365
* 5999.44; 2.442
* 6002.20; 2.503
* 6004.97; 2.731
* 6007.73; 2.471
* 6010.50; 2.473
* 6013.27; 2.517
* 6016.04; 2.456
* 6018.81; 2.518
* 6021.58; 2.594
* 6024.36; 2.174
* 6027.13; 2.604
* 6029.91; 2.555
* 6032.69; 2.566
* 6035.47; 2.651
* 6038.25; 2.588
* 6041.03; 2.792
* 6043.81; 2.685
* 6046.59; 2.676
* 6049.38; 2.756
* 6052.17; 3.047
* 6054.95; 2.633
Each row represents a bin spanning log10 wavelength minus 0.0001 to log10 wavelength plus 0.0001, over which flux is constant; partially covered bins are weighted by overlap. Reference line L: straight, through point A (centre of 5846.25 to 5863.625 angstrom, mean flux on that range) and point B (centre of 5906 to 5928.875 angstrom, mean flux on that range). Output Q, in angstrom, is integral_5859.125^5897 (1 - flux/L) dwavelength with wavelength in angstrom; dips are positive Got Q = 3.1 angstrom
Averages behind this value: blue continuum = 2.6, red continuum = 2.53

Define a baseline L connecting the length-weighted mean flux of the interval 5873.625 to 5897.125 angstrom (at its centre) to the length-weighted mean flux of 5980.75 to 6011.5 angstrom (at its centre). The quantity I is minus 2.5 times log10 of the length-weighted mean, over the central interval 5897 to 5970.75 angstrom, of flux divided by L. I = -0.09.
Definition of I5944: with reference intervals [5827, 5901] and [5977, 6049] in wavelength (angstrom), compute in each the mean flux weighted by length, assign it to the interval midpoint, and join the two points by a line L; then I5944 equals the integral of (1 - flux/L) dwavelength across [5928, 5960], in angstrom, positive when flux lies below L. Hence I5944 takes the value -0.8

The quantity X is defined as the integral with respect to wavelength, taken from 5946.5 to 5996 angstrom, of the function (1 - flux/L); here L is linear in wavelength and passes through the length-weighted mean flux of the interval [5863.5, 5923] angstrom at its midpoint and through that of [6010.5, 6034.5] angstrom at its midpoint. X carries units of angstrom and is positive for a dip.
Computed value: -2.2 angstrom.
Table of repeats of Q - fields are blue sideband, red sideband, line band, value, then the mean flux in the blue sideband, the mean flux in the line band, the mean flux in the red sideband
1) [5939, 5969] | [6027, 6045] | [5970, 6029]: 2.4 angstrom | 2.61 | 2.52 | 2.64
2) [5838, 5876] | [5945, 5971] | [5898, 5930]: 0.8 angstrom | 2.6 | 2.55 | 2.63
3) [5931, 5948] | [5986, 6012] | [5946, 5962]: -0.3 angstrom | 2.6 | 2.62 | 2.5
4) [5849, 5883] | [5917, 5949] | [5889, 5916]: 1.3 angstrom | 2.54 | 2.43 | 2.57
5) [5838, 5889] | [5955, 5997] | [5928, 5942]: 0.2 angstrom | 2.52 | 2.53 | 2.58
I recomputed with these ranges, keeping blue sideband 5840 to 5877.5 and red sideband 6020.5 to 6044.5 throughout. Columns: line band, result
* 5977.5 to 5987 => 0.02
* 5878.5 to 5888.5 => 0.14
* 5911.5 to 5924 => 0.03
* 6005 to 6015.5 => 0.03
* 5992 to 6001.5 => 0.04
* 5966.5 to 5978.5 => -0.03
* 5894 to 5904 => 0.03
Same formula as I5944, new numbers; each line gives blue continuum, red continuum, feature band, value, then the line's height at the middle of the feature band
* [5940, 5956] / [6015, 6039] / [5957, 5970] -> -0.4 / 2.59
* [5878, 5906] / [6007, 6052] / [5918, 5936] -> -1.2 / 2.39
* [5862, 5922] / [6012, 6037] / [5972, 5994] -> -0.5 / 2.49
